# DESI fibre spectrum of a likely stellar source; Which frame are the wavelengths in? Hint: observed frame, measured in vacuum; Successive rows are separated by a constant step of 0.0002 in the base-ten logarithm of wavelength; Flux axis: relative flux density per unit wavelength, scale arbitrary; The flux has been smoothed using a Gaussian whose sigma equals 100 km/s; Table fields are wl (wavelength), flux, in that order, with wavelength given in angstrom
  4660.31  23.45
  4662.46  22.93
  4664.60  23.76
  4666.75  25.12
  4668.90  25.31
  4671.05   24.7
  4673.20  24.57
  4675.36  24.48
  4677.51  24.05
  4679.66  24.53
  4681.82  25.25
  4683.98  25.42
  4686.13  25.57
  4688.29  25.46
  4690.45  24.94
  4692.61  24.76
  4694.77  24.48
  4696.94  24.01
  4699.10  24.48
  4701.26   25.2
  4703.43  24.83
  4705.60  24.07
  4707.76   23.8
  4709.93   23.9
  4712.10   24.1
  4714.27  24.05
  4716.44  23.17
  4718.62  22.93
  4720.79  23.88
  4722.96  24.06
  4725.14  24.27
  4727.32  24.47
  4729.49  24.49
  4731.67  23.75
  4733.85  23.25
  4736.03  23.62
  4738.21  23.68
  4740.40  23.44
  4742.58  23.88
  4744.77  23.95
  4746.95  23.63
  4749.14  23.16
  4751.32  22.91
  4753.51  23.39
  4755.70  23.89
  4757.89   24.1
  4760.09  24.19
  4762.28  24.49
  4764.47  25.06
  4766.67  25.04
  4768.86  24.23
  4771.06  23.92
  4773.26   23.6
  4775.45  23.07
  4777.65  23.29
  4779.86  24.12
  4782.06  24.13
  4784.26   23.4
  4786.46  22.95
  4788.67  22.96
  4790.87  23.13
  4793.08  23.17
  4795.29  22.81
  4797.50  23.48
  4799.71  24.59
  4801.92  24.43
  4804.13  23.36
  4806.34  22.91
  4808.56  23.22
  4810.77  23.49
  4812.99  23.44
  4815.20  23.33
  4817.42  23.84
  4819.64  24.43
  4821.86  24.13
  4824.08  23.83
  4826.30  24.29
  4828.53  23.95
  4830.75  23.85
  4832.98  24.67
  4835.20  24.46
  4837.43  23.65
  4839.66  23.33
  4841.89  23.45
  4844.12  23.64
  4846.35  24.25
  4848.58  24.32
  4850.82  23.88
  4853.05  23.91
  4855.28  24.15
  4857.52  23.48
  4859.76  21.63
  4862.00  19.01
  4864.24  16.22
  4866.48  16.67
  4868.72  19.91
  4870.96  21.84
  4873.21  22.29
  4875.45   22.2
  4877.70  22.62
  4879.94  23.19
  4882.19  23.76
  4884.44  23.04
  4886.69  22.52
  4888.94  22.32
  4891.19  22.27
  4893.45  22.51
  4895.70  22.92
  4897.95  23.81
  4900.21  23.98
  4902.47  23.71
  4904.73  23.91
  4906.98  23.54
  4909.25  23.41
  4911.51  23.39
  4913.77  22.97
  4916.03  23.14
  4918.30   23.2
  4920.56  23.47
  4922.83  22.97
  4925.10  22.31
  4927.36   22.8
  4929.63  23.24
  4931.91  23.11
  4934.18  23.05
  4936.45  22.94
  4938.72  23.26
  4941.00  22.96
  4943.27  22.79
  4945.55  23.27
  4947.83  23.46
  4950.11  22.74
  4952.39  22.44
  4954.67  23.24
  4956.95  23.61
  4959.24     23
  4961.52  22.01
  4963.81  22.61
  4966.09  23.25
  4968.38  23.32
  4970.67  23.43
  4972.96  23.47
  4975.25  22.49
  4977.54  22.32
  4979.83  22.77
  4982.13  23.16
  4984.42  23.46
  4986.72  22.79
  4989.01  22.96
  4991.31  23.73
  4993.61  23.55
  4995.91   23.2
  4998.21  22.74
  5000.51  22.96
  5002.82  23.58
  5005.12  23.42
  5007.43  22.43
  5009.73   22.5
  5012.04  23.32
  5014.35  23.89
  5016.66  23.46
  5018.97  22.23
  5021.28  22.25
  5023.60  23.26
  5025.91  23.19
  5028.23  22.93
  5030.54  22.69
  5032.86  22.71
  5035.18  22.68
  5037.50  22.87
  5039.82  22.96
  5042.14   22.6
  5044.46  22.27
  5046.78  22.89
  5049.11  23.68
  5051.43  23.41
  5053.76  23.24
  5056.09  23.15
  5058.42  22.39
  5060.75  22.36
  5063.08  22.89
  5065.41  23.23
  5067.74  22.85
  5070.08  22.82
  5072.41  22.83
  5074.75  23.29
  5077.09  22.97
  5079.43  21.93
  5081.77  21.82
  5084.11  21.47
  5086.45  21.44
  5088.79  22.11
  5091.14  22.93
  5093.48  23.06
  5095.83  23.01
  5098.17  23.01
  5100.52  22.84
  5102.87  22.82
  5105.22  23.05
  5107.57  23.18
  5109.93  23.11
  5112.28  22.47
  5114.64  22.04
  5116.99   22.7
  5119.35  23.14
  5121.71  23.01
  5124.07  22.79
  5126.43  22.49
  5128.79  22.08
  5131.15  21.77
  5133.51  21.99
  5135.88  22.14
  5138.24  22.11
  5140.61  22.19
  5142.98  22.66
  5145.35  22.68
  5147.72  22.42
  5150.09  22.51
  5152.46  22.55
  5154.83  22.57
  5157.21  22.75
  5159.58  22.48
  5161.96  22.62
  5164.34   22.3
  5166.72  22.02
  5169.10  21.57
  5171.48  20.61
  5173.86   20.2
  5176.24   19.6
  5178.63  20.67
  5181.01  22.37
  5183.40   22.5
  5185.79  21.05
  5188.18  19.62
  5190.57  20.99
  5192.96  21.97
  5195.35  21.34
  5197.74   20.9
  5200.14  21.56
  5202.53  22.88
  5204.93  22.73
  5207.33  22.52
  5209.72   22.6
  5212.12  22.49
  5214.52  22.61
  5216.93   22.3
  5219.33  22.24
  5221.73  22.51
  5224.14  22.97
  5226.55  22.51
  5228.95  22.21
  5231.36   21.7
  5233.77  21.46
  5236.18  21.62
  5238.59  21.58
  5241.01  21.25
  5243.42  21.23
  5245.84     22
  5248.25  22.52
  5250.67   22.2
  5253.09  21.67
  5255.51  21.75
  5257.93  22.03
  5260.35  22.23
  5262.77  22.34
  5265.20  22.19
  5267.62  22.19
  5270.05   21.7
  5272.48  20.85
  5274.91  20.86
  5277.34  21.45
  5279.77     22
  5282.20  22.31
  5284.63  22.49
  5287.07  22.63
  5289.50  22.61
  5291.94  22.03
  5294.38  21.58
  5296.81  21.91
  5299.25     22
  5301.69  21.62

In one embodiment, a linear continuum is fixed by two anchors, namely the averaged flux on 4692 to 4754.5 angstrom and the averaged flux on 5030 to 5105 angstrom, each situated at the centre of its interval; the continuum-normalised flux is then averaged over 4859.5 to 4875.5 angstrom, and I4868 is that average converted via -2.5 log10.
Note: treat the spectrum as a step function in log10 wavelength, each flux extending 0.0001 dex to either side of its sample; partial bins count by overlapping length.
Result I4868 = 0.186 mag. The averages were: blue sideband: 23.9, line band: 19.7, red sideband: 22.7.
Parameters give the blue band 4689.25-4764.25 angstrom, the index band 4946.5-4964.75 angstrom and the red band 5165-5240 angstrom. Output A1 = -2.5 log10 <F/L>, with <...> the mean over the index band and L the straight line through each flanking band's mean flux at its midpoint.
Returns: 0.00 mag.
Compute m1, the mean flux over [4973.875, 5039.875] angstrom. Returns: 23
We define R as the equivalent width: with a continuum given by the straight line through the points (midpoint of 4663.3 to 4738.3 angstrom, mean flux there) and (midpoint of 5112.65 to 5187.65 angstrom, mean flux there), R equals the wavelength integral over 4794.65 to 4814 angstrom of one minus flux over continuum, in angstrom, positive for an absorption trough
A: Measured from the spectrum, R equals 0.2 angstrom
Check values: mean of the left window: 24.4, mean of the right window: 22.1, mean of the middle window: 23.5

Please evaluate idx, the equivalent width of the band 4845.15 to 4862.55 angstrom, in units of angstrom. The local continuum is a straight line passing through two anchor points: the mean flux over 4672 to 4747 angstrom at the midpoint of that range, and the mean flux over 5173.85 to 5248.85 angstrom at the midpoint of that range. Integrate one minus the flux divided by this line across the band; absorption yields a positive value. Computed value 0.2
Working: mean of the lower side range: 24.2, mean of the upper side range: 21.8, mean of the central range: 23.2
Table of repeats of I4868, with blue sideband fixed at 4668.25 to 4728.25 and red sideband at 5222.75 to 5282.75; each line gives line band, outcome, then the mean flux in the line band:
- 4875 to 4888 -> 0.03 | 22.9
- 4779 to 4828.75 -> 0.02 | 23.6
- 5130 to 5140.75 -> 0.02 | 22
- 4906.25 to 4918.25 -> 0.01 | 23.3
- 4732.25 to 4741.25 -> 0.03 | 23.5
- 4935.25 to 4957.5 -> 0.01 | 23.1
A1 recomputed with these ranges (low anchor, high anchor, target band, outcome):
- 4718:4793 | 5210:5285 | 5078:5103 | 0.01 mag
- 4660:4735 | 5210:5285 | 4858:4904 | 0.08 mag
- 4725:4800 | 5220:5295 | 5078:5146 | 0.00 mag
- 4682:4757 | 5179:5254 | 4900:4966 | 0.00 mag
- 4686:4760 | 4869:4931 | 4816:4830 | -0.03 mag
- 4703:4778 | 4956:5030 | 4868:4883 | 0.05 mag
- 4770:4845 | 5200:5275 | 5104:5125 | -0.01 mag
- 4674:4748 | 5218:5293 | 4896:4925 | 0.00 mag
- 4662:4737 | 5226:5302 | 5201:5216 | -0.02 mag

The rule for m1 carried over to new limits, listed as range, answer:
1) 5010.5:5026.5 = 23.1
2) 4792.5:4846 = 23.8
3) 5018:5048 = 22.7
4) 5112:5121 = 22.6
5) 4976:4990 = 22.9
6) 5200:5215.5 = 22.6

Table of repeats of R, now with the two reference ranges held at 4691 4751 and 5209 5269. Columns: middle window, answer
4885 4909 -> 0.2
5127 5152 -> 0.2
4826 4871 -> 1.8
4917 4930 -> 0.1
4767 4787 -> 0.0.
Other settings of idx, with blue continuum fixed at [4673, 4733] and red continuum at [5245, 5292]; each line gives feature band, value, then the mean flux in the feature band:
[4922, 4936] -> 0.31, 22.9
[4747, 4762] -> 0.32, 23.7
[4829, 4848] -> -0.09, 23.9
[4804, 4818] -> 0.34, 23.4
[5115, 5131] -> 0.01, 22.6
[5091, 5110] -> -0.24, 23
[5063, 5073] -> -0.04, 22.9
